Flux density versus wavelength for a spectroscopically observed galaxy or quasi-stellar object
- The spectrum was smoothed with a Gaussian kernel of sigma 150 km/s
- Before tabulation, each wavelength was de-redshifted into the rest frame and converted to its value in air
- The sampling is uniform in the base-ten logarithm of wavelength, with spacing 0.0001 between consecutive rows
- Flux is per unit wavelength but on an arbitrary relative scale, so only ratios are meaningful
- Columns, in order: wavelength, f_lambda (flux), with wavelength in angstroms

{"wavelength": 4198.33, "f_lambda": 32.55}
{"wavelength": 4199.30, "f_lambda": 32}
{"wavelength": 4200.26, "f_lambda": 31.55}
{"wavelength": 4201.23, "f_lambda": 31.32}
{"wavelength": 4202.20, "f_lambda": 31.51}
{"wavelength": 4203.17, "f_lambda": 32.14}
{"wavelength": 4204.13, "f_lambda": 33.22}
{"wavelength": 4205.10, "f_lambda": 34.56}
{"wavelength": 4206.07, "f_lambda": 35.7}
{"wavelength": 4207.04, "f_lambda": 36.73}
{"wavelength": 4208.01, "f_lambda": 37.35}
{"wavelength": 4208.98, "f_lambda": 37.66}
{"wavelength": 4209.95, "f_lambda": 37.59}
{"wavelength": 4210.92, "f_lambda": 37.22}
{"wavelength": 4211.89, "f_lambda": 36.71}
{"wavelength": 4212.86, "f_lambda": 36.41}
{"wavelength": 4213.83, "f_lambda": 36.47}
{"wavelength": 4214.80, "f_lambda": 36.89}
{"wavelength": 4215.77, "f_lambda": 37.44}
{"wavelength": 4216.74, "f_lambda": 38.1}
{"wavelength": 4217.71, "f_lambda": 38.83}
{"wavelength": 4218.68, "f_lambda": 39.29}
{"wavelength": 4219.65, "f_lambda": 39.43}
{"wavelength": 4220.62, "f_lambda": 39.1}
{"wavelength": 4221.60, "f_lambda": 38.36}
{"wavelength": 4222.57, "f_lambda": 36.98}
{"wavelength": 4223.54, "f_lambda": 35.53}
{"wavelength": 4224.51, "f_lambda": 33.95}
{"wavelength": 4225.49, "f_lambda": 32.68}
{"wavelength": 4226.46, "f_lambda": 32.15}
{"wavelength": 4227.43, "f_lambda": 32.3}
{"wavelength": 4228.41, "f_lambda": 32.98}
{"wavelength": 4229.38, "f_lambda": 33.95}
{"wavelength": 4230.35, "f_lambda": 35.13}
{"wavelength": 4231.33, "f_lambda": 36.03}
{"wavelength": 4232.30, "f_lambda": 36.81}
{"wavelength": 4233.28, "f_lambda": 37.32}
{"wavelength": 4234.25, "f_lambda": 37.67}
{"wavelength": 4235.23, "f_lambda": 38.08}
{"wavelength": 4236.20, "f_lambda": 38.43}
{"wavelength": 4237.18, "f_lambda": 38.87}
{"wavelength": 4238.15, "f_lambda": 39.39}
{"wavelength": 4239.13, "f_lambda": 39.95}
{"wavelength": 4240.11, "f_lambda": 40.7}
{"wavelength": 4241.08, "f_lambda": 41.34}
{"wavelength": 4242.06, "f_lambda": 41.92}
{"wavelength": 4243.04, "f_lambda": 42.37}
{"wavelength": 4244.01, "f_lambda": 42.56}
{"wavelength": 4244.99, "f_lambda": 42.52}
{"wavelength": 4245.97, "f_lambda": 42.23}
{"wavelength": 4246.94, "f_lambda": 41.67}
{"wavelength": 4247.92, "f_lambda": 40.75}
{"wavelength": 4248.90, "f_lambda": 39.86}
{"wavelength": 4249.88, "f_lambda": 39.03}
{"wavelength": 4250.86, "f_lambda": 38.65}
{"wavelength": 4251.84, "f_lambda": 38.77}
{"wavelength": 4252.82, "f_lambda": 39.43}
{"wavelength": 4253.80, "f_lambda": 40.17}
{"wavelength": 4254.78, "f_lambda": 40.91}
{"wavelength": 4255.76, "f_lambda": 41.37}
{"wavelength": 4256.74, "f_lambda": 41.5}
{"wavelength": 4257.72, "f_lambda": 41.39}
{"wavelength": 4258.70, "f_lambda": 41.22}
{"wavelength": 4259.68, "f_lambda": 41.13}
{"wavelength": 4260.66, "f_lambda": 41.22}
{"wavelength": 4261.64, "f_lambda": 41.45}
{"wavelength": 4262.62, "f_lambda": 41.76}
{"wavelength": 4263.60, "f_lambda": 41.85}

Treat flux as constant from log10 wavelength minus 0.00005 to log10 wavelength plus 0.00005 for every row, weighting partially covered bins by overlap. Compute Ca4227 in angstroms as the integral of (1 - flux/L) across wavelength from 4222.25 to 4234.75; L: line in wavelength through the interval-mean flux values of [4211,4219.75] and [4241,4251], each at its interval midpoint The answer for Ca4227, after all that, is 1.4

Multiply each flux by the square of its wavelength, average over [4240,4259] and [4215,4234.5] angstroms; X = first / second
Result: 1.1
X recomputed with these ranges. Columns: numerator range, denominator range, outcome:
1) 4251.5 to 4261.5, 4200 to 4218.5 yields 1.17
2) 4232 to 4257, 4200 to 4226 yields 1.13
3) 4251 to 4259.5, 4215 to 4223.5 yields 1.08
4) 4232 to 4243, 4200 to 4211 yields 1.15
